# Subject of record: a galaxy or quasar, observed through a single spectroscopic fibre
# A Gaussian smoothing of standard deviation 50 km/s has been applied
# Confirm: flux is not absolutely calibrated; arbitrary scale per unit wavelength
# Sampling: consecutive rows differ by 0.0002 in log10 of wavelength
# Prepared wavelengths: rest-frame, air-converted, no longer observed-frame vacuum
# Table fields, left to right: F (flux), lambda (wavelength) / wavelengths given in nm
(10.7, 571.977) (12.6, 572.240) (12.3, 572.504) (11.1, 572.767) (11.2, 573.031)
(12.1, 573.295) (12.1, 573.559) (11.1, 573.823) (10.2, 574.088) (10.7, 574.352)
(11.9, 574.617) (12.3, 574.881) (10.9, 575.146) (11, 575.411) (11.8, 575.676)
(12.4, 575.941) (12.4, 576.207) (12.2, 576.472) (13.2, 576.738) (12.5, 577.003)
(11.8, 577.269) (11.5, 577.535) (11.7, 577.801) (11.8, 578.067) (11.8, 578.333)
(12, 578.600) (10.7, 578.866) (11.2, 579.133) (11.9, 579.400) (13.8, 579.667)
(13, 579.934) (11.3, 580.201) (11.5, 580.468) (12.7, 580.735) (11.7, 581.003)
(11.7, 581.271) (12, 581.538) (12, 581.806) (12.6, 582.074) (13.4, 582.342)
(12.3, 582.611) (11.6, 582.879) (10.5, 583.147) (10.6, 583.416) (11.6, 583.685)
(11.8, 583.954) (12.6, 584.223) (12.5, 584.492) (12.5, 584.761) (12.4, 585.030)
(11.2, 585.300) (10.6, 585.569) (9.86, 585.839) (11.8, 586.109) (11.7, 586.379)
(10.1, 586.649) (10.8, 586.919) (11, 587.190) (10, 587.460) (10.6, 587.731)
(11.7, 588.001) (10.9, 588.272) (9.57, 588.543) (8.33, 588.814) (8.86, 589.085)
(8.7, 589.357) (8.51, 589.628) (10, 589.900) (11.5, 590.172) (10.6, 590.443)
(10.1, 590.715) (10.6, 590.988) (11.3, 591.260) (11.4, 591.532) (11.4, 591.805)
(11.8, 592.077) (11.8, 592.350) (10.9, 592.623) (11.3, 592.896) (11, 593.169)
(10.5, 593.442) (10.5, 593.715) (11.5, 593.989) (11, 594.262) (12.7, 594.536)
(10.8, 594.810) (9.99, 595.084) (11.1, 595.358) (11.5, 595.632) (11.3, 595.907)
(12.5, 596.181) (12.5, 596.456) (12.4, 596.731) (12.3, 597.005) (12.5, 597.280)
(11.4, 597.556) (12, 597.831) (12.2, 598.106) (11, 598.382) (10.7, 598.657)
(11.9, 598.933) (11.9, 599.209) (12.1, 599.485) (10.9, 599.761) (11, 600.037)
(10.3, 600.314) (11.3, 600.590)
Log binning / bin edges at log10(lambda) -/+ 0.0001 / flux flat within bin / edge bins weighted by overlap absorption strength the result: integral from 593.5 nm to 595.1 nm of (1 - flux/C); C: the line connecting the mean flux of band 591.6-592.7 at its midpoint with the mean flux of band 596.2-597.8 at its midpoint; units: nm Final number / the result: 0.093 nm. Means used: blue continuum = 11.5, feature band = 11.1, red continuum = 12.2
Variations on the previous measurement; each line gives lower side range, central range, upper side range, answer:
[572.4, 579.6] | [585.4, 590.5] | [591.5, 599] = 0.58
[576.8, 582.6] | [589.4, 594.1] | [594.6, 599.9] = 0.38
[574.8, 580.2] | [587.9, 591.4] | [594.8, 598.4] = 0.53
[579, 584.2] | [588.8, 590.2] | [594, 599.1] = 0.30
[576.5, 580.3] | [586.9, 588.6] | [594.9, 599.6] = 0.17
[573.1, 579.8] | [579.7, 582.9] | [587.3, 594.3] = -0.24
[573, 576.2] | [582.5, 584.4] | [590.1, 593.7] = -0.05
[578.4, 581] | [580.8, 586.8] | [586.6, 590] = -0.38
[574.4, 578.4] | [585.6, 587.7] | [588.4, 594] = 0.03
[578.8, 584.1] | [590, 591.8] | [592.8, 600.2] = 0.11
